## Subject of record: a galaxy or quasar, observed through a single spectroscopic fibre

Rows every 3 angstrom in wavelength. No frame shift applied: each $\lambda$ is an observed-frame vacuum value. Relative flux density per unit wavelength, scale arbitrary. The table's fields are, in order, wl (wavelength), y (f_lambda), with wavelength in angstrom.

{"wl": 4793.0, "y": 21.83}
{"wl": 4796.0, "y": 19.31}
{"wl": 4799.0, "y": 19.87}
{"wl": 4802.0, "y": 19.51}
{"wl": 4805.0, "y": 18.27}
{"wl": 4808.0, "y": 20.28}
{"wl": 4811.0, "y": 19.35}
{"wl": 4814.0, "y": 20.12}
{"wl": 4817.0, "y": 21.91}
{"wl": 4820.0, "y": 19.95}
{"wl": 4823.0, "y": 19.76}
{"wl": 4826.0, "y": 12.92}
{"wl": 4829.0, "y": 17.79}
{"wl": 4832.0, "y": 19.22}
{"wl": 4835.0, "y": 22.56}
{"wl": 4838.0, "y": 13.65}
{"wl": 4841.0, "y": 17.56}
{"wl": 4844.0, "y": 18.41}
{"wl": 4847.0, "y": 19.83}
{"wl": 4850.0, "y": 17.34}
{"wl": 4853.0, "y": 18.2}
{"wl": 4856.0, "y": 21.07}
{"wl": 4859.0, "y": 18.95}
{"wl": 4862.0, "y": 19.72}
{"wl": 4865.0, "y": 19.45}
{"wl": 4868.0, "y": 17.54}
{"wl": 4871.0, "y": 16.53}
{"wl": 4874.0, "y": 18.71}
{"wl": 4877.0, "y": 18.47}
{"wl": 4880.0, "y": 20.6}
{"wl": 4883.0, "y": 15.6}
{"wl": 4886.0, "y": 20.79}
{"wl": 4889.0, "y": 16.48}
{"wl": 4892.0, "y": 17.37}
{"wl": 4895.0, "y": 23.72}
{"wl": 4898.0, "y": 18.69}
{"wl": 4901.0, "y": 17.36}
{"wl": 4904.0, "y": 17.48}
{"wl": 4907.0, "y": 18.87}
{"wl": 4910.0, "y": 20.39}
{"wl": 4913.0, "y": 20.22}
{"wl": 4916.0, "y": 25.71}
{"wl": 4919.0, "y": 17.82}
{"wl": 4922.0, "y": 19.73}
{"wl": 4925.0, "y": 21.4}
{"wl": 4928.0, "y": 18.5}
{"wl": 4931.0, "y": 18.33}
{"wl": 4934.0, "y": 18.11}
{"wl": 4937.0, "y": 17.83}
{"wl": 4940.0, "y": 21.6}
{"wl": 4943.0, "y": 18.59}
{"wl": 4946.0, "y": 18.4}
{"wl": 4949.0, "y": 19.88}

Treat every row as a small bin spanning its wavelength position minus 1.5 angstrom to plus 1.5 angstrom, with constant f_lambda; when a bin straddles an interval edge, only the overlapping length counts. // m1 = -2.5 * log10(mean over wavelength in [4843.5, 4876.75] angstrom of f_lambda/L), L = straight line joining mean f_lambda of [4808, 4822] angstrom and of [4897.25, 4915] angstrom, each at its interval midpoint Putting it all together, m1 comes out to 0.06 mag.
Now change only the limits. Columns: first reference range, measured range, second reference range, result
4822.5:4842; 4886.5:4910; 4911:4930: 0.055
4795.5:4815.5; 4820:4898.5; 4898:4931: 0.061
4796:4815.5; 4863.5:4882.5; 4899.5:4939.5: 0.062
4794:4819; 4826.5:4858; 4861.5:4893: 0.038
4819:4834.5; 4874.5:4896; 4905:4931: 0.032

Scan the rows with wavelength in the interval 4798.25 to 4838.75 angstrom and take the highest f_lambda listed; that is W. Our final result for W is 22.56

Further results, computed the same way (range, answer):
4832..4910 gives 23.72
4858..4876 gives 19.72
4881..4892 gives 20.79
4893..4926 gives 25.71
